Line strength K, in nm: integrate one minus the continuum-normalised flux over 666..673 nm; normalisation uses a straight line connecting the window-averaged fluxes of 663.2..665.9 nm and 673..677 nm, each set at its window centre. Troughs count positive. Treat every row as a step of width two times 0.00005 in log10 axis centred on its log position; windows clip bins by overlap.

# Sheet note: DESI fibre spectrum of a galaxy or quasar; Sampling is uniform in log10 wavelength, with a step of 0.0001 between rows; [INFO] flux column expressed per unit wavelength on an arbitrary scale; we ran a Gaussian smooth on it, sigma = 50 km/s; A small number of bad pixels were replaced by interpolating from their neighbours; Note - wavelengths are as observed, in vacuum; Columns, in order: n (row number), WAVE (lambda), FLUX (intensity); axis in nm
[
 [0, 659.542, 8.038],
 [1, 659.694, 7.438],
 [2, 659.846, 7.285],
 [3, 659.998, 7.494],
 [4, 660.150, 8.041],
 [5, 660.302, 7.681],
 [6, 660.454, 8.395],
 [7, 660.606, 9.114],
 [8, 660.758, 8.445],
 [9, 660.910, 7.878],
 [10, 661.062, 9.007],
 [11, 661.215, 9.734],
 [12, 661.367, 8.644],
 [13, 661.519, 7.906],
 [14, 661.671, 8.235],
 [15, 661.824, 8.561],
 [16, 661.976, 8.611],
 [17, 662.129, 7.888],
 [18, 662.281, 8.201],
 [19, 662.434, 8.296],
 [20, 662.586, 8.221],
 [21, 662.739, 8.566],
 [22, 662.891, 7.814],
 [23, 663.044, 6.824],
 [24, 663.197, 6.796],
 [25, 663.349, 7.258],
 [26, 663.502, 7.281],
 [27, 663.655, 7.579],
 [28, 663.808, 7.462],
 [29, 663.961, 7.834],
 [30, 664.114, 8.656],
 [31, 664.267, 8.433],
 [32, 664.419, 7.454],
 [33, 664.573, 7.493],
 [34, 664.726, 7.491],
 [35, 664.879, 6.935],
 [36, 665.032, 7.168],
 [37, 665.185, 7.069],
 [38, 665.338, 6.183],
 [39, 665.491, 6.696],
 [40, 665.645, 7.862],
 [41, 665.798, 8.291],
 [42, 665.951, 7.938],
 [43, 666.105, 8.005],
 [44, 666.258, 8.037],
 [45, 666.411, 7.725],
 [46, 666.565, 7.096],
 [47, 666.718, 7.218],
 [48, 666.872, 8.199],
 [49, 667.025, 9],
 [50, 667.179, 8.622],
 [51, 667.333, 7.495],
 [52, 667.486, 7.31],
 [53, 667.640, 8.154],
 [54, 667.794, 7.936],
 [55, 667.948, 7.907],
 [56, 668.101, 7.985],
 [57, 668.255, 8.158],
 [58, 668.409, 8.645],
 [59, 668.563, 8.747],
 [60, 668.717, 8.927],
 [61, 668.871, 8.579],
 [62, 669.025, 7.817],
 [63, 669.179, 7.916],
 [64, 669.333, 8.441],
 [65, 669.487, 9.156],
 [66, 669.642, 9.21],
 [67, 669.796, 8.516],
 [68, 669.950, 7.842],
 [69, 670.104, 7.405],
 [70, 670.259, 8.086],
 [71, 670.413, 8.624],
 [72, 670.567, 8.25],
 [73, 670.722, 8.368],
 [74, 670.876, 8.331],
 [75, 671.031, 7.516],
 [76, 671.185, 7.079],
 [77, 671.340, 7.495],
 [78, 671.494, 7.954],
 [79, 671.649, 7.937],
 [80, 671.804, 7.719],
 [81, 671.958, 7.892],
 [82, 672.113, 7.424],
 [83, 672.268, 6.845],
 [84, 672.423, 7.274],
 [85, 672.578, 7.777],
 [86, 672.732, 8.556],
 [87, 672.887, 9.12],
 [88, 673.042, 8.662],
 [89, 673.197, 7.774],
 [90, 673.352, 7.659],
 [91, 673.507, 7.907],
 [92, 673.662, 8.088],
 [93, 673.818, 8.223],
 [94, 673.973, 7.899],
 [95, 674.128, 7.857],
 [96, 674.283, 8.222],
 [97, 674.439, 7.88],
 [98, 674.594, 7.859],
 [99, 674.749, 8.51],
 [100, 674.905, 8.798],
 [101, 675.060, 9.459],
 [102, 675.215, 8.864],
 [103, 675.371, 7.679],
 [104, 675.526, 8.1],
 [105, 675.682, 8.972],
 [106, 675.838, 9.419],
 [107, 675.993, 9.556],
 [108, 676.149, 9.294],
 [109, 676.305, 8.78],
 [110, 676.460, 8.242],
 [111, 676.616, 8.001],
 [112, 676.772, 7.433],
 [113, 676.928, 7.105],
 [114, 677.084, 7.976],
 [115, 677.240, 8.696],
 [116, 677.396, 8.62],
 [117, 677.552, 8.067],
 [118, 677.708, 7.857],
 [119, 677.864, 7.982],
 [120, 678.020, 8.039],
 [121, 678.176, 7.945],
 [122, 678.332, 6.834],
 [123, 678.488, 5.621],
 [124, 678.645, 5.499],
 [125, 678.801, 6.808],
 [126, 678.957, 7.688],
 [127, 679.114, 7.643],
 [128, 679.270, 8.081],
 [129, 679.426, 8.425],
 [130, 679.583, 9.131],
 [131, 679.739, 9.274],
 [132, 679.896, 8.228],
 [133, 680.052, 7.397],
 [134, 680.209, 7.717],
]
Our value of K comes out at -0.17 nm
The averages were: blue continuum 7.47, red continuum 8.31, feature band 8.05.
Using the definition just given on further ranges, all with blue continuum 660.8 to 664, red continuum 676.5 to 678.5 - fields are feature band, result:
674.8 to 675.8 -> -0.11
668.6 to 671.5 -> -0.11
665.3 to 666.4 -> 0.05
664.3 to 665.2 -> 0.07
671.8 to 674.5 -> -0.03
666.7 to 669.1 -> -0.08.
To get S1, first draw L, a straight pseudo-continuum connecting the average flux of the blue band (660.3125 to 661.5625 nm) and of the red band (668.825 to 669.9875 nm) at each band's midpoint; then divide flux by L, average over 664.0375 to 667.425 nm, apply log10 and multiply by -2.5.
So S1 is 0.112 mag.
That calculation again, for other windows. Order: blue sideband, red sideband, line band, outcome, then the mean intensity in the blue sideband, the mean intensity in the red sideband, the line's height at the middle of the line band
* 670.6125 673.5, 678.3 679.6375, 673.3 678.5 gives -0.09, 7.86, 7.29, 7.54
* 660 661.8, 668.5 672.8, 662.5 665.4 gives 0.11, 8.43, 8.06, 8.31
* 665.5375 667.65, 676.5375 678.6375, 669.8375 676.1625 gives -0.06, 7.9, 7.63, 7.74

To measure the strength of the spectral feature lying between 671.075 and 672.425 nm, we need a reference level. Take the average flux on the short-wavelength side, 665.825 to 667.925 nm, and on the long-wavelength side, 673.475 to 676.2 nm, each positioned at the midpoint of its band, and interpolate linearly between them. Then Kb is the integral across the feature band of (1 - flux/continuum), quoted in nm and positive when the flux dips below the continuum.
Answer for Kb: 0.120 nm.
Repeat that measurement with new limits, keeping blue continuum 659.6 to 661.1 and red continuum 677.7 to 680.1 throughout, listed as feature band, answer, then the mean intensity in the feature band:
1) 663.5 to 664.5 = 0.02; 7.85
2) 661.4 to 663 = -0.04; 8.21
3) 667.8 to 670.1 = -0.15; 8.37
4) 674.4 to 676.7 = -0.27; 8.64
